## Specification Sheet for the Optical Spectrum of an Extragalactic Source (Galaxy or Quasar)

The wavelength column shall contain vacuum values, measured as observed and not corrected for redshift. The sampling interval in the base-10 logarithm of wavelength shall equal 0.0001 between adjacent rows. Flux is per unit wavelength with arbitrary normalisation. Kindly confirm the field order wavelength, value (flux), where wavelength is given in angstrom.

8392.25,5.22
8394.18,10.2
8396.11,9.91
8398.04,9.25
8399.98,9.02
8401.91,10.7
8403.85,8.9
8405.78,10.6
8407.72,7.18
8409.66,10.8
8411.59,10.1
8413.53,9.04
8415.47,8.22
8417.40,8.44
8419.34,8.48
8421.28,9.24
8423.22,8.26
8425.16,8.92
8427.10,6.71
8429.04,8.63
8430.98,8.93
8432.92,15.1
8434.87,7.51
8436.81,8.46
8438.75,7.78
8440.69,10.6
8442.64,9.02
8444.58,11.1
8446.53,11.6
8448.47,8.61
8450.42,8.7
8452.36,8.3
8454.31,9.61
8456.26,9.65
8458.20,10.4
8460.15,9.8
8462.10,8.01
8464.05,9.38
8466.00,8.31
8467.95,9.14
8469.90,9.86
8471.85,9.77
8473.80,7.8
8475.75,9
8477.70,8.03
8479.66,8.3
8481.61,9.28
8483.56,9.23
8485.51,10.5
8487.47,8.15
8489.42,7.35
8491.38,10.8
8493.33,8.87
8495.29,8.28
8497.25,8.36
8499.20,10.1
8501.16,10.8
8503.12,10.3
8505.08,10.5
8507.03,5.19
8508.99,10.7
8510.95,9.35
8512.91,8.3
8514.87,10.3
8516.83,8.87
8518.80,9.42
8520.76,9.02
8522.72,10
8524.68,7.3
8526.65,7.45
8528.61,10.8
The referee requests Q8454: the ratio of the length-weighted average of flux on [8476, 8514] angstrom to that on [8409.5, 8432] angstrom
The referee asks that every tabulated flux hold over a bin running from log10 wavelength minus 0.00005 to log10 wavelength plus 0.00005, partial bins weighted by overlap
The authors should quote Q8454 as 1.04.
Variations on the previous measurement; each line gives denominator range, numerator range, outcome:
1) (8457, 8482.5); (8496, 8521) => 1.03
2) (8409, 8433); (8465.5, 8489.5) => 0.98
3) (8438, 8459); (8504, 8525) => 0.94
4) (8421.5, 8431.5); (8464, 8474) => 1.09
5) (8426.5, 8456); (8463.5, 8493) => 0.95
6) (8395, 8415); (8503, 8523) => 0.97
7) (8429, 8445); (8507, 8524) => 0.95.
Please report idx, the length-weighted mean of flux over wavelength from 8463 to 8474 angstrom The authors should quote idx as 9.12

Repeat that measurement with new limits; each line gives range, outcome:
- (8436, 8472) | 9.37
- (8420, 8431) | 8.41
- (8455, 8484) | 9.07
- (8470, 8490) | 8.82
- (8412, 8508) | 9.12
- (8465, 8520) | 9.1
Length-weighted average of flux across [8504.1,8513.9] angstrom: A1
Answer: 8.82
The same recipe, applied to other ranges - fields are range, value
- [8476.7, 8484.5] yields 8.71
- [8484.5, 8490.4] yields 8.67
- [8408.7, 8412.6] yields 10.4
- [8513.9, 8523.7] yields 9.52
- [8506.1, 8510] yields 7.99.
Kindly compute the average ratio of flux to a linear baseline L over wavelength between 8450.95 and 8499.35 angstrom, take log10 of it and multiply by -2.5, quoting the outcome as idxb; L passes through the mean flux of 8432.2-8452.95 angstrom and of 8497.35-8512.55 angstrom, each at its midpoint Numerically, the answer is 0.06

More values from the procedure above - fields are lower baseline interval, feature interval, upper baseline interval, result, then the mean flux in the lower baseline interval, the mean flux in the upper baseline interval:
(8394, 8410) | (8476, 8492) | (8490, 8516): 0.055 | 9.54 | 9.34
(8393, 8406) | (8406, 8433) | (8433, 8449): 0.080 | 9.68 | 9.68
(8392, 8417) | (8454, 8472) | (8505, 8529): -0.033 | 9.26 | 8.92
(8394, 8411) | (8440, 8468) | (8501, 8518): -0.003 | 9.6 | 9.3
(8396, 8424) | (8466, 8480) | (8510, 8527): 0.026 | 9.19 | 8.94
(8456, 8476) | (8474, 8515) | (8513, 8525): 0.013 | 9.18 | 9.19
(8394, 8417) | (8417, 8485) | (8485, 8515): 0.019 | 9.45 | 9.19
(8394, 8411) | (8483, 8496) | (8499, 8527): 0.028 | 9.6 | 9.18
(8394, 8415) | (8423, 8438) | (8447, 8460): 0.042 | 9.55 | 9.35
